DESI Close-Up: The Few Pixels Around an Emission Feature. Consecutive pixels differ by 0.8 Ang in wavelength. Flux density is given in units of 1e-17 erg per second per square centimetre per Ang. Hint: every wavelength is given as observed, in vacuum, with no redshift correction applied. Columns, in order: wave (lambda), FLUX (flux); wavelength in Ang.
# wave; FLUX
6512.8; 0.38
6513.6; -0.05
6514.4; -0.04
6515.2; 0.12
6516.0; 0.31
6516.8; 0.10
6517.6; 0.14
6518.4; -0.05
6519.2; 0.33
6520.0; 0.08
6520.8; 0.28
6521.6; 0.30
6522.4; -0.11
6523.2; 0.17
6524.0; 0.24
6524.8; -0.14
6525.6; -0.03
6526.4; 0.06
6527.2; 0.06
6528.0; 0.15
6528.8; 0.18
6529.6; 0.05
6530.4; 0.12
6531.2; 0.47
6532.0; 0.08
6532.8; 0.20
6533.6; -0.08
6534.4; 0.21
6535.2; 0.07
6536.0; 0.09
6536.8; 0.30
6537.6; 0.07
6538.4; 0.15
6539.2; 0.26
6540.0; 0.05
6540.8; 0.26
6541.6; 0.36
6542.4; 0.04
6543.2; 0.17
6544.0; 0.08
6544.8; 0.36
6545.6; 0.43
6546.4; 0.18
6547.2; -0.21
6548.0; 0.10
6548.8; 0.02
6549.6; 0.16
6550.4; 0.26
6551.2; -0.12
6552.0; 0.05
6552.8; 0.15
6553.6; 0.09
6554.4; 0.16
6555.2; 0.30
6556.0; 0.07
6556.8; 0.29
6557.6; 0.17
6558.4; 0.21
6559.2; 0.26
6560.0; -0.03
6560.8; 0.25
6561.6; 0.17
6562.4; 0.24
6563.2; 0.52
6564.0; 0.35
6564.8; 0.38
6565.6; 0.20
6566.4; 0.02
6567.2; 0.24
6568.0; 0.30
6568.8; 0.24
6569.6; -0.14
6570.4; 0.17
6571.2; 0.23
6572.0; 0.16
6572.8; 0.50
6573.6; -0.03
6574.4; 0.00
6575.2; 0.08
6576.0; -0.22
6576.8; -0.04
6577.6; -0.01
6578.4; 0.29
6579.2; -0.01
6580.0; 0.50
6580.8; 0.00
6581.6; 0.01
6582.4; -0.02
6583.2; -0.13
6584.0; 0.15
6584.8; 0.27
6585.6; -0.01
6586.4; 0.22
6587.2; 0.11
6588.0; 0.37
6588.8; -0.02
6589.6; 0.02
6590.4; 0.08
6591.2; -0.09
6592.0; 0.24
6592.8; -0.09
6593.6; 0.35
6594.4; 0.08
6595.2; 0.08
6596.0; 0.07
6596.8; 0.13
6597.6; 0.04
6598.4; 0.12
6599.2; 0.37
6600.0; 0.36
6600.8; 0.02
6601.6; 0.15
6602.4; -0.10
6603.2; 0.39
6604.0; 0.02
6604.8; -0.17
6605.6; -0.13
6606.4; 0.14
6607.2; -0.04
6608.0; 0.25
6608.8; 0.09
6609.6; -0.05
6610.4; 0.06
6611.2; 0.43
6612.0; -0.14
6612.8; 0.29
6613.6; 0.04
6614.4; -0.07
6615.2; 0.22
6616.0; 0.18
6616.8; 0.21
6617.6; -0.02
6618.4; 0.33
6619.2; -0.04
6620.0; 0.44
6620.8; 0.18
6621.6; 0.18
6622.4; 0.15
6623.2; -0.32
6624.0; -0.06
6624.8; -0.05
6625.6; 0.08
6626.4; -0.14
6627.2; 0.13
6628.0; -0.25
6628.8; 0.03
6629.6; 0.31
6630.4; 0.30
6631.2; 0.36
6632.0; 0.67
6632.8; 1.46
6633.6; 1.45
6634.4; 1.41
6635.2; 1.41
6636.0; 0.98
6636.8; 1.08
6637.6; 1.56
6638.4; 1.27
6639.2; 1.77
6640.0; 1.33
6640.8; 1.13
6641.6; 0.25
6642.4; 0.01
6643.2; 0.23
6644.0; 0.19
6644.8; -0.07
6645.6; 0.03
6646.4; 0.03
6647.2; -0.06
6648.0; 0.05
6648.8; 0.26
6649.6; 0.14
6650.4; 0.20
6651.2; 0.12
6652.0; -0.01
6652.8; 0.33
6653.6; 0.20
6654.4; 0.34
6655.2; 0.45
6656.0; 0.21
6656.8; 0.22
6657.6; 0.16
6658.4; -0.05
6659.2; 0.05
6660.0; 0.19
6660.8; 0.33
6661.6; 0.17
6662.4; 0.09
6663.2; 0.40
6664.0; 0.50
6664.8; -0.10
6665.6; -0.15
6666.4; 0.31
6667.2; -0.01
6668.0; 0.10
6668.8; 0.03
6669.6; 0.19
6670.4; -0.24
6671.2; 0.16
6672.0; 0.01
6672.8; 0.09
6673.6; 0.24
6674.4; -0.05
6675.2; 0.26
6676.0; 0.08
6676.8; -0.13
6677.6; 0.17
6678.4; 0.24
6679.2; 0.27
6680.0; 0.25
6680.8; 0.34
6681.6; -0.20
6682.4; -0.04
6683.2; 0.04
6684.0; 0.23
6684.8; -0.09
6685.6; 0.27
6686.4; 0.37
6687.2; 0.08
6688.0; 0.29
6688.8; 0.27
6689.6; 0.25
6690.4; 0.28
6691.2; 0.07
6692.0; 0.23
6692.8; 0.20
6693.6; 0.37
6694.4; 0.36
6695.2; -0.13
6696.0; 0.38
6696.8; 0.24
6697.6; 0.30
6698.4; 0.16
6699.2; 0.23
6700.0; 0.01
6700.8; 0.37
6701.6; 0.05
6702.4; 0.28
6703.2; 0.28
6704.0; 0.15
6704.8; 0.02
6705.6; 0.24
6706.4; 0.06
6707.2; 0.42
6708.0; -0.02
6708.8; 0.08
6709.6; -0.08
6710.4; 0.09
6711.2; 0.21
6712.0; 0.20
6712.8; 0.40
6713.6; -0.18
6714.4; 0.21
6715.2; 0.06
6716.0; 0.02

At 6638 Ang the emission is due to [O II] 3727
